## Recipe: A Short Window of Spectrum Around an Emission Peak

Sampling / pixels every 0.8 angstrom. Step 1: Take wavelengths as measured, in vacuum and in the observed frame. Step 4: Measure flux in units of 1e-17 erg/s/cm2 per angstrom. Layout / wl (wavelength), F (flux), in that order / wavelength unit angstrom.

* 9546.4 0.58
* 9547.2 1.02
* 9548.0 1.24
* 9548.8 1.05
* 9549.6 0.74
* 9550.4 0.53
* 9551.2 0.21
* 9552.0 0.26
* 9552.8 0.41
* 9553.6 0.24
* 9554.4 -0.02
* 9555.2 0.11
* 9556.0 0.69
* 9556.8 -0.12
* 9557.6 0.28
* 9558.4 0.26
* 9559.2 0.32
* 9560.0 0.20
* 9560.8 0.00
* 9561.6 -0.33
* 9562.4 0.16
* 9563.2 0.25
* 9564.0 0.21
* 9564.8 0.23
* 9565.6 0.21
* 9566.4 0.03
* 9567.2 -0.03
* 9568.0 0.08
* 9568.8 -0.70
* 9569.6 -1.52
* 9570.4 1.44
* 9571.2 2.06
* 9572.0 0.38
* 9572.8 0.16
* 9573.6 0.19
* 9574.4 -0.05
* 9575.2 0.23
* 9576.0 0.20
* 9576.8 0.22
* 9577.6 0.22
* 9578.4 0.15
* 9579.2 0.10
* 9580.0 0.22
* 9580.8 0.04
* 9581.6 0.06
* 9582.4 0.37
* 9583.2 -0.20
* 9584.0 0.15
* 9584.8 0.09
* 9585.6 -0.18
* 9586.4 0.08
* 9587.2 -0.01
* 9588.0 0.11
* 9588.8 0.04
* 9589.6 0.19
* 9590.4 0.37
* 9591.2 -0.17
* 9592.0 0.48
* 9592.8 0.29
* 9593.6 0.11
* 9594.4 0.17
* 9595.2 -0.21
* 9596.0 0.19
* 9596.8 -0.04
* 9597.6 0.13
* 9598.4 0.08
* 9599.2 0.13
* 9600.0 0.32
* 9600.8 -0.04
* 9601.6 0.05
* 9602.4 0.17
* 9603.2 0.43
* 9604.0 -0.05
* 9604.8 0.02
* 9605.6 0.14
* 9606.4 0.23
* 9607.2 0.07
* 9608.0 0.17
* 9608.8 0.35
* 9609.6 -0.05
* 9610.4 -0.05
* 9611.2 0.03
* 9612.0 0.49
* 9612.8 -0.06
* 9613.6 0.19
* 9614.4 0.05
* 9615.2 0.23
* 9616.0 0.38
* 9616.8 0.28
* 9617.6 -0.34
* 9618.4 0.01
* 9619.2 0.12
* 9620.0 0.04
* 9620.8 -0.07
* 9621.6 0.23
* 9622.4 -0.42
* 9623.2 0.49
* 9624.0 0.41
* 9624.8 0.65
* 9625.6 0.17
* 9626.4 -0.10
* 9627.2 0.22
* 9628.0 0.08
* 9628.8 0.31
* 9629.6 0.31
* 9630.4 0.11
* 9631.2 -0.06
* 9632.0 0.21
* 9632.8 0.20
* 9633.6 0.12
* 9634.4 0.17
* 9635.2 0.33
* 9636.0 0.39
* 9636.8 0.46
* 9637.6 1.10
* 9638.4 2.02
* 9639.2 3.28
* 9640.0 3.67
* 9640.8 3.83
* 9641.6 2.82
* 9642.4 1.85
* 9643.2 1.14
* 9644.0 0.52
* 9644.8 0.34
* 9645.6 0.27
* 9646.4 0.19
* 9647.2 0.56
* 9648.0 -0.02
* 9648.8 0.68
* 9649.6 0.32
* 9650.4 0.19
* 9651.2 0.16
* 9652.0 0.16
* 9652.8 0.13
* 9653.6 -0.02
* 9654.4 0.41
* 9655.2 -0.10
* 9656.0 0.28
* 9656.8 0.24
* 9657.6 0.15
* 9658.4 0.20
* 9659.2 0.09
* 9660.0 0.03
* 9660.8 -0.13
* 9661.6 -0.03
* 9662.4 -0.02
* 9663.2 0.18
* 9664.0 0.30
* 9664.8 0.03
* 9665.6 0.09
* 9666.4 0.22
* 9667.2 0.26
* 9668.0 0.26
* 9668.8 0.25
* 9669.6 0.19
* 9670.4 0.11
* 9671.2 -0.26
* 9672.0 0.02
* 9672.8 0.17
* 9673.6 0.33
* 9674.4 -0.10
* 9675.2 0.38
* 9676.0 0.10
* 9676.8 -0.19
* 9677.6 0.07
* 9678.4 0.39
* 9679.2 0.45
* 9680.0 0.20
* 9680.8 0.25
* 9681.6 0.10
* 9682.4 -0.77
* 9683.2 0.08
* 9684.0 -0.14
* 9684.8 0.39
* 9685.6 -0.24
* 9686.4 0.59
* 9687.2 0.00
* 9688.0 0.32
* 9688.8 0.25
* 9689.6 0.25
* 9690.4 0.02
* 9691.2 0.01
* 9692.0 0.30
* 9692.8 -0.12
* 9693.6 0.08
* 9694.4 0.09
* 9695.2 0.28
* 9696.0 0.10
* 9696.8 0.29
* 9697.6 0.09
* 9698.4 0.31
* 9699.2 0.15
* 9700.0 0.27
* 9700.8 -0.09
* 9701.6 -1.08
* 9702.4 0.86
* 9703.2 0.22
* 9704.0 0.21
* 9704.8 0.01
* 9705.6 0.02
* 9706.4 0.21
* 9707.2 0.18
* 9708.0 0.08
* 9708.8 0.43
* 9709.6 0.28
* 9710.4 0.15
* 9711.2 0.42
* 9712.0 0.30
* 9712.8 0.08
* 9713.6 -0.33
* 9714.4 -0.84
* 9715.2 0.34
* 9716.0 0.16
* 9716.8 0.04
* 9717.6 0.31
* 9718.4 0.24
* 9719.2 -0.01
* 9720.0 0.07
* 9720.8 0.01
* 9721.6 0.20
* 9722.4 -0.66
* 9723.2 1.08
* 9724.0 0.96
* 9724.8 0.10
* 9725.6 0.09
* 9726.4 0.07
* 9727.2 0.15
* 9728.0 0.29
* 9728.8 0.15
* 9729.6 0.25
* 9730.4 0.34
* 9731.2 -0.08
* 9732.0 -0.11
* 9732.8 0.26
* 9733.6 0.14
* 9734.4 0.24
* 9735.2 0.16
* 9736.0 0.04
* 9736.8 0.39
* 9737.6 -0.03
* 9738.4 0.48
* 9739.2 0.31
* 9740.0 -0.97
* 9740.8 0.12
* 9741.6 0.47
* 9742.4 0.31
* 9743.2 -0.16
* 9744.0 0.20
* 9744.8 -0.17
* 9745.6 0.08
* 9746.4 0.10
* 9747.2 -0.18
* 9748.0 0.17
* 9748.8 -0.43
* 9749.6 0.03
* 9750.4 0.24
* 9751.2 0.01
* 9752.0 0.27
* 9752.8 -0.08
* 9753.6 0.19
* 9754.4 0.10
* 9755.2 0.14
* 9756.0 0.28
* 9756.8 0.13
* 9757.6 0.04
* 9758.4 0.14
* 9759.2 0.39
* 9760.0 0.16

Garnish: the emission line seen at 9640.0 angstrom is [O III] 5007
